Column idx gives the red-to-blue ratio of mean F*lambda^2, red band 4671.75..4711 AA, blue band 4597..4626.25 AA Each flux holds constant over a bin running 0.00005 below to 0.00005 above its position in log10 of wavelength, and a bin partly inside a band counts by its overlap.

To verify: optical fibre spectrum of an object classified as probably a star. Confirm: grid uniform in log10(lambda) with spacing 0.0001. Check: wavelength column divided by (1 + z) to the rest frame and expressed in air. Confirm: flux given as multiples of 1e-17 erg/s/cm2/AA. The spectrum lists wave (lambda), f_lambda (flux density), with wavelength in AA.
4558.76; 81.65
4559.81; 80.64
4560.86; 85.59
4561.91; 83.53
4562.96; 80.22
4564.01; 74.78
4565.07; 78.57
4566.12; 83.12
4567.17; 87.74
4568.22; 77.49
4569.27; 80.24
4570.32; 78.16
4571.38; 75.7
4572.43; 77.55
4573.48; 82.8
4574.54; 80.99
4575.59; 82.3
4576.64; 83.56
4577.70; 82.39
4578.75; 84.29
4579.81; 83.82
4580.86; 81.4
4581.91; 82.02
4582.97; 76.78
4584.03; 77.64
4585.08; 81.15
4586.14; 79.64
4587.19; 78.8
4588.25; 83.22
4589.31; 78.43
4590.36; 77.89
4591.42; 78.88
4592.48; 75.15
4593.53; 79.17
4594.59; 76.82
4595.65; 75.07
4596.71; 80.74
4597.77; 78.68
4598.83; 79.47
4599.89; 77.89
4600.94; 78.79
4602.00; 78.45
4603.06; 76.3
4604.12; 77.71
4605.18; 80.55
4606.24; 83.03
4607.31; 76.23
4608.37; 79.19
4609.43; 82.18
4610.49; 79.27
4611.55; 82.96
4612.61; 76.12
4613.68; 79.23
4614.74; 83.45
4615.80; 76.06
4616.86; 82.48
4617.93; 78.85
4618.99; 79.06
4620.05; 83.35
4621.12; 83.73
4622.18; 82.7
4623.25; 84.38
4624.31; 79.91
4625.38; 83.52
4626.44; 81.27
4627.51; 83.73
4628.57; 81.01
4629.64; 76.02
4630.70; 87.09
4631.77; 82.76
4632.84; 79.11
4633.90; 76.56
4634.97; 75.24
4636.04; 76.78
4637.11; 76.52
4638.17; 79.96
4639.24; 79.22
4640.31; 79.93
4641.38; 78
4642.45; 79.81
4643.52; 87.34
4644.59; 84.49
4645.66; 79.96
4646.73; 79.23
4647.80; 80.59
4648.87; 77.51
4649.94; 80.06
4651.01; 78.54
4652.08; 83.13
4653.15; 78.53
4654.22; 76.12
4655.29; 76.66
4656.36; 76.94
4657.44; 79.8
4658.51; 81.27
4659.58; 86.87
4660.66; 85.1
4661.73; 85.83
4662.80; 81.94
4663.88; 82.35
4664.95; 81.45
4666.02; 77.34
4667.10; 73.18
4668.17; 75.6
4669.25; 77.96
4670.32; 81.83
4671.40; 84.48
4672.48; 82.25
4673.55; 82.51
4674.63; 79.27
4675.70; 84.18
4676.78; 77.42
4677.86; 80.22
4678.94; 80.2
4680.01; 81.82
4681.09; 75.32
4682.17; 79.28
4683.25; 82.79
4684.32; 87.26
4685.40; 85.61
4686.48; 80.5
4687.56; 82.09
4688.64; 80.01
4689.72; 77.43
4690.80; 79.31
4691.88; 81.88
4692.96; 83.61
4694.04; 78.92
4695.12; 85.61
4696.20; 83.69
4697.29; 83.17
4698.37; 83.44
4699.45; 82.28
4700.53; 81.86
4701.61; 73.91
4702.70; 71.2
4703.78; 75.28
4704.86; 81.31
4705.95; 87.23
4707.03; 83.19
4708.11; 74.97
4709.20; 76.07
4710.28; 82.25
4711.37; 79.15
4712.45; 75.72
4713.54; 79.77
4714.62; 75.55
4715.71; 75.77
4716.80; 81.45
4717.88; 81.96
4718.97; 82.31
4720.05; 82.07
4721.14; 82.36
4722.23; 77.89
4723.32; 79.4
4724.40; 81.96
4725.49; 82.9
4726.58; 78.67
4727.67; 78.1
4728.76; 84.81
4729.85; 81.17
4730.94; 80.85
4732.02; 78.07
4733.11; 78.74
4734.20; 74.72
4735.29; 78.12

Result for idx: 1.0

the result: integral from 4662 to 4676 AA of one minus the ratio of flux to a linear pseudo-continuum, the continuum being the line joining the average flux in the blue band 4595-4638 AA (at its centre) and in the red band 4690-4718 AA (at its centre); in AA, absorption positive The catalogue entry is -0.1 AA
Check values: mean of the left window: 79.9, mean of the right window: 79.9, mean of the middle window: 80.4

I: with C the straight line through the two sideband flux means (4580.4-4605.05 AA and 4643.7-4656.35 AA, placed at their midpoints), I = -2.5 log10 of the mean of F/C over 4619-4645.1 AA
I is -0.020 mag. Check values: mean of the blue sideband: 78.7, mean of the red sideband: 79.7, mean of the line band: 80.9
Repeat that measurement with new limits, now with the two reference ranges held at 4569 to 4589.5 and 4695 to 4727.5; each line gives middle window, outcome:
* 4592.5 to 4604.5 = 0.03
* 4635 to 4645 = 0.01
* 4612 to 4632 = -0.01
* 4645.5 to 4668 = 0.00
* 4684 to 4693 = -0.02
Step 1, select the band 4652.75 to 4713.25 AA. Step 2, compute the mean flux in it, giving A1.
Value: 80.5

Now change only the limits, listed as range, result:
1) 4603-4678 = 80.3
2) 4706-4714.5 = 79.1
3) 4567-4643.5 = 80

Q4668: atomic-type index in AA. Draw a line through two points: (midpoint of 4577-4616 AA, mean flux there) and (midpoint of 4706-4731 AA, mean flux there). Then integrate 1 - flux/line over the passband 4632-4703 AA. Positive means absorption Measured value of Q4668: -0.5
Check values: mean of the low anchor 79.5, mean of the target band 80.4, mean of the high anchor 80.1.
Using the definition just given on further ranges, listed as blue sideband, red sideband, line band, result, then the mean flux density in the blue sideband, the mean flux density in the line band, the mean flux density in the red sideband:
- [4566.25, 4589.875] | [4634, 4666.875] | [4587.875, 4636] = 0.4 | 80.8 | 79.8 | 80.1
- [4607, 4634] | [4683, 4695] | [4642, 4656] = 0.2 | 80.9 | 80.2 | 81.9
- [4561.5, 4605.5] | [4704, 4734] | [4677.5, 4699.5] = -0.5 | 79.7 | 81.6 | 80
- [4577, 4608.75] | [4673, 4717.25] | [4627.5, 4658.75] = 0.1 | 79.3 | 79.7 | 80.3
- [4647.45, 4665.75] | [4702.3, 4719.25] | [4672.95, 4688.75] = -0.3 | 80.7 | 81.3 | 79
